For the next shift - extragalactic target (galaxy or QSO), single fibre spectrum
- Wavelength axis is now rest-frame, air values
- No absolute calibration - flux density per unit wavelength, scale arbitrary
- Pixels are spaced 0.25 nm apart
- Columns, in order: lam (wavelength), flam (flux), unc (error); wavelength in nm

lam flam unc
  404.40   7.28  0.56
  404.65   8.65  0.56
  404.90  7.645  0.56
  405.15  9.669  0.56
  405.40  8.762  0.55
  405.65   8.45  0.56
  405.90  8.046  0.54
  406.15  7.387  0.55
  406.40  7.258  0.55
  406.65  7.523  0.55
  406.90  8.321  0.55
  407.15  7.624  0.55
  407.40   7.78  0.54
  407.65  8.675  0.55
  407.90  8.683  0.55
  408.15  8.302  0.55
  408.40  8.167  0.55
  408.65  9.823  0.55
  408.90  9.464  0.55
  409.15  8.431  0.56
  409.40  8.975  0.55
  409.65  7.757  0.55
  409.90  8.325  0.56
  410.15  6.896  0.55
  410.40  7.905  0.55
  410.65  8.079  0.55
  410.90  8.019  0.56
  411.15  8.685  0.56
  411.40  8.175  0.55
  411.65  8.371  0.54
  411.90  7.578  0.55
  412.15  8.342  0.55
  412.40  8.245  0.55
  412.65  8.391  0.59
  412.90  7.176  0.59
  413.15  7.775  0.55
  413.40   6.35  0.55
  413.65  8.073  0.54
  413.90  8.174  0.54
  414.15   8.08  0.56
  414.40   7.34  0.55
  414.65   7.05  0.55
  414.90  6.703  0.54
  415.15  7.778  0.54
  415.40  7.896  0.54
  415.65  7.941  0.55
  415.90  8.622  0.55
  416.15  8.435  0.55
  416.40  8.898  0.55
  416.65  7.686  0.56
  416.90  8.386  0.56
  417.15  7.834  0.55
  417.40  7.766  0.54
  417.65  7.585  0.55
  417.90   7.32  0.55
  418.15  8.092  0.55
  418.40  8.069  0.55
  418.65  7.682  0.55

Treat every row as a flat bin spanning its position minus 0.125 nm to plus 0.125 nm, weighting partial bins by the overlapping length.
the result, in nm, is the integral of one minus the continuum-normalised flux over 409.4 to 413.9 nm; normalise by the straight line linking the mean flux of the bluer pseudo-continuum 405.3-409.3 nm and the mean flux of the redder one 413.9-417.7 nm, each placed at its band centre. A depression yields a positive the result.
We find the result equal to 0.087 nm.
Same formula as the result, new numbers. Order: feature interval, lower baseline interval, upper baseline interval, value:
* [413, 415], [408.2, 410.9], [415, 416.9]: 0.19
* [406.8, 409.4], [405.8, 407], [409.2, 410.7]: -0.23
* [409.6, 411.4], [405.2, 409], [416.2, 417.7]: 0.05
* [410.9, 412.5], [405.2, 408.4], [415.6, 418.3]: -0.03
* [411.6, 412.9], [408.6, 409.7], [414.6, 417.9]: 0.06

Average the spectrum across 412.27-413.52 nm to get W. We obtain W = 7.6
